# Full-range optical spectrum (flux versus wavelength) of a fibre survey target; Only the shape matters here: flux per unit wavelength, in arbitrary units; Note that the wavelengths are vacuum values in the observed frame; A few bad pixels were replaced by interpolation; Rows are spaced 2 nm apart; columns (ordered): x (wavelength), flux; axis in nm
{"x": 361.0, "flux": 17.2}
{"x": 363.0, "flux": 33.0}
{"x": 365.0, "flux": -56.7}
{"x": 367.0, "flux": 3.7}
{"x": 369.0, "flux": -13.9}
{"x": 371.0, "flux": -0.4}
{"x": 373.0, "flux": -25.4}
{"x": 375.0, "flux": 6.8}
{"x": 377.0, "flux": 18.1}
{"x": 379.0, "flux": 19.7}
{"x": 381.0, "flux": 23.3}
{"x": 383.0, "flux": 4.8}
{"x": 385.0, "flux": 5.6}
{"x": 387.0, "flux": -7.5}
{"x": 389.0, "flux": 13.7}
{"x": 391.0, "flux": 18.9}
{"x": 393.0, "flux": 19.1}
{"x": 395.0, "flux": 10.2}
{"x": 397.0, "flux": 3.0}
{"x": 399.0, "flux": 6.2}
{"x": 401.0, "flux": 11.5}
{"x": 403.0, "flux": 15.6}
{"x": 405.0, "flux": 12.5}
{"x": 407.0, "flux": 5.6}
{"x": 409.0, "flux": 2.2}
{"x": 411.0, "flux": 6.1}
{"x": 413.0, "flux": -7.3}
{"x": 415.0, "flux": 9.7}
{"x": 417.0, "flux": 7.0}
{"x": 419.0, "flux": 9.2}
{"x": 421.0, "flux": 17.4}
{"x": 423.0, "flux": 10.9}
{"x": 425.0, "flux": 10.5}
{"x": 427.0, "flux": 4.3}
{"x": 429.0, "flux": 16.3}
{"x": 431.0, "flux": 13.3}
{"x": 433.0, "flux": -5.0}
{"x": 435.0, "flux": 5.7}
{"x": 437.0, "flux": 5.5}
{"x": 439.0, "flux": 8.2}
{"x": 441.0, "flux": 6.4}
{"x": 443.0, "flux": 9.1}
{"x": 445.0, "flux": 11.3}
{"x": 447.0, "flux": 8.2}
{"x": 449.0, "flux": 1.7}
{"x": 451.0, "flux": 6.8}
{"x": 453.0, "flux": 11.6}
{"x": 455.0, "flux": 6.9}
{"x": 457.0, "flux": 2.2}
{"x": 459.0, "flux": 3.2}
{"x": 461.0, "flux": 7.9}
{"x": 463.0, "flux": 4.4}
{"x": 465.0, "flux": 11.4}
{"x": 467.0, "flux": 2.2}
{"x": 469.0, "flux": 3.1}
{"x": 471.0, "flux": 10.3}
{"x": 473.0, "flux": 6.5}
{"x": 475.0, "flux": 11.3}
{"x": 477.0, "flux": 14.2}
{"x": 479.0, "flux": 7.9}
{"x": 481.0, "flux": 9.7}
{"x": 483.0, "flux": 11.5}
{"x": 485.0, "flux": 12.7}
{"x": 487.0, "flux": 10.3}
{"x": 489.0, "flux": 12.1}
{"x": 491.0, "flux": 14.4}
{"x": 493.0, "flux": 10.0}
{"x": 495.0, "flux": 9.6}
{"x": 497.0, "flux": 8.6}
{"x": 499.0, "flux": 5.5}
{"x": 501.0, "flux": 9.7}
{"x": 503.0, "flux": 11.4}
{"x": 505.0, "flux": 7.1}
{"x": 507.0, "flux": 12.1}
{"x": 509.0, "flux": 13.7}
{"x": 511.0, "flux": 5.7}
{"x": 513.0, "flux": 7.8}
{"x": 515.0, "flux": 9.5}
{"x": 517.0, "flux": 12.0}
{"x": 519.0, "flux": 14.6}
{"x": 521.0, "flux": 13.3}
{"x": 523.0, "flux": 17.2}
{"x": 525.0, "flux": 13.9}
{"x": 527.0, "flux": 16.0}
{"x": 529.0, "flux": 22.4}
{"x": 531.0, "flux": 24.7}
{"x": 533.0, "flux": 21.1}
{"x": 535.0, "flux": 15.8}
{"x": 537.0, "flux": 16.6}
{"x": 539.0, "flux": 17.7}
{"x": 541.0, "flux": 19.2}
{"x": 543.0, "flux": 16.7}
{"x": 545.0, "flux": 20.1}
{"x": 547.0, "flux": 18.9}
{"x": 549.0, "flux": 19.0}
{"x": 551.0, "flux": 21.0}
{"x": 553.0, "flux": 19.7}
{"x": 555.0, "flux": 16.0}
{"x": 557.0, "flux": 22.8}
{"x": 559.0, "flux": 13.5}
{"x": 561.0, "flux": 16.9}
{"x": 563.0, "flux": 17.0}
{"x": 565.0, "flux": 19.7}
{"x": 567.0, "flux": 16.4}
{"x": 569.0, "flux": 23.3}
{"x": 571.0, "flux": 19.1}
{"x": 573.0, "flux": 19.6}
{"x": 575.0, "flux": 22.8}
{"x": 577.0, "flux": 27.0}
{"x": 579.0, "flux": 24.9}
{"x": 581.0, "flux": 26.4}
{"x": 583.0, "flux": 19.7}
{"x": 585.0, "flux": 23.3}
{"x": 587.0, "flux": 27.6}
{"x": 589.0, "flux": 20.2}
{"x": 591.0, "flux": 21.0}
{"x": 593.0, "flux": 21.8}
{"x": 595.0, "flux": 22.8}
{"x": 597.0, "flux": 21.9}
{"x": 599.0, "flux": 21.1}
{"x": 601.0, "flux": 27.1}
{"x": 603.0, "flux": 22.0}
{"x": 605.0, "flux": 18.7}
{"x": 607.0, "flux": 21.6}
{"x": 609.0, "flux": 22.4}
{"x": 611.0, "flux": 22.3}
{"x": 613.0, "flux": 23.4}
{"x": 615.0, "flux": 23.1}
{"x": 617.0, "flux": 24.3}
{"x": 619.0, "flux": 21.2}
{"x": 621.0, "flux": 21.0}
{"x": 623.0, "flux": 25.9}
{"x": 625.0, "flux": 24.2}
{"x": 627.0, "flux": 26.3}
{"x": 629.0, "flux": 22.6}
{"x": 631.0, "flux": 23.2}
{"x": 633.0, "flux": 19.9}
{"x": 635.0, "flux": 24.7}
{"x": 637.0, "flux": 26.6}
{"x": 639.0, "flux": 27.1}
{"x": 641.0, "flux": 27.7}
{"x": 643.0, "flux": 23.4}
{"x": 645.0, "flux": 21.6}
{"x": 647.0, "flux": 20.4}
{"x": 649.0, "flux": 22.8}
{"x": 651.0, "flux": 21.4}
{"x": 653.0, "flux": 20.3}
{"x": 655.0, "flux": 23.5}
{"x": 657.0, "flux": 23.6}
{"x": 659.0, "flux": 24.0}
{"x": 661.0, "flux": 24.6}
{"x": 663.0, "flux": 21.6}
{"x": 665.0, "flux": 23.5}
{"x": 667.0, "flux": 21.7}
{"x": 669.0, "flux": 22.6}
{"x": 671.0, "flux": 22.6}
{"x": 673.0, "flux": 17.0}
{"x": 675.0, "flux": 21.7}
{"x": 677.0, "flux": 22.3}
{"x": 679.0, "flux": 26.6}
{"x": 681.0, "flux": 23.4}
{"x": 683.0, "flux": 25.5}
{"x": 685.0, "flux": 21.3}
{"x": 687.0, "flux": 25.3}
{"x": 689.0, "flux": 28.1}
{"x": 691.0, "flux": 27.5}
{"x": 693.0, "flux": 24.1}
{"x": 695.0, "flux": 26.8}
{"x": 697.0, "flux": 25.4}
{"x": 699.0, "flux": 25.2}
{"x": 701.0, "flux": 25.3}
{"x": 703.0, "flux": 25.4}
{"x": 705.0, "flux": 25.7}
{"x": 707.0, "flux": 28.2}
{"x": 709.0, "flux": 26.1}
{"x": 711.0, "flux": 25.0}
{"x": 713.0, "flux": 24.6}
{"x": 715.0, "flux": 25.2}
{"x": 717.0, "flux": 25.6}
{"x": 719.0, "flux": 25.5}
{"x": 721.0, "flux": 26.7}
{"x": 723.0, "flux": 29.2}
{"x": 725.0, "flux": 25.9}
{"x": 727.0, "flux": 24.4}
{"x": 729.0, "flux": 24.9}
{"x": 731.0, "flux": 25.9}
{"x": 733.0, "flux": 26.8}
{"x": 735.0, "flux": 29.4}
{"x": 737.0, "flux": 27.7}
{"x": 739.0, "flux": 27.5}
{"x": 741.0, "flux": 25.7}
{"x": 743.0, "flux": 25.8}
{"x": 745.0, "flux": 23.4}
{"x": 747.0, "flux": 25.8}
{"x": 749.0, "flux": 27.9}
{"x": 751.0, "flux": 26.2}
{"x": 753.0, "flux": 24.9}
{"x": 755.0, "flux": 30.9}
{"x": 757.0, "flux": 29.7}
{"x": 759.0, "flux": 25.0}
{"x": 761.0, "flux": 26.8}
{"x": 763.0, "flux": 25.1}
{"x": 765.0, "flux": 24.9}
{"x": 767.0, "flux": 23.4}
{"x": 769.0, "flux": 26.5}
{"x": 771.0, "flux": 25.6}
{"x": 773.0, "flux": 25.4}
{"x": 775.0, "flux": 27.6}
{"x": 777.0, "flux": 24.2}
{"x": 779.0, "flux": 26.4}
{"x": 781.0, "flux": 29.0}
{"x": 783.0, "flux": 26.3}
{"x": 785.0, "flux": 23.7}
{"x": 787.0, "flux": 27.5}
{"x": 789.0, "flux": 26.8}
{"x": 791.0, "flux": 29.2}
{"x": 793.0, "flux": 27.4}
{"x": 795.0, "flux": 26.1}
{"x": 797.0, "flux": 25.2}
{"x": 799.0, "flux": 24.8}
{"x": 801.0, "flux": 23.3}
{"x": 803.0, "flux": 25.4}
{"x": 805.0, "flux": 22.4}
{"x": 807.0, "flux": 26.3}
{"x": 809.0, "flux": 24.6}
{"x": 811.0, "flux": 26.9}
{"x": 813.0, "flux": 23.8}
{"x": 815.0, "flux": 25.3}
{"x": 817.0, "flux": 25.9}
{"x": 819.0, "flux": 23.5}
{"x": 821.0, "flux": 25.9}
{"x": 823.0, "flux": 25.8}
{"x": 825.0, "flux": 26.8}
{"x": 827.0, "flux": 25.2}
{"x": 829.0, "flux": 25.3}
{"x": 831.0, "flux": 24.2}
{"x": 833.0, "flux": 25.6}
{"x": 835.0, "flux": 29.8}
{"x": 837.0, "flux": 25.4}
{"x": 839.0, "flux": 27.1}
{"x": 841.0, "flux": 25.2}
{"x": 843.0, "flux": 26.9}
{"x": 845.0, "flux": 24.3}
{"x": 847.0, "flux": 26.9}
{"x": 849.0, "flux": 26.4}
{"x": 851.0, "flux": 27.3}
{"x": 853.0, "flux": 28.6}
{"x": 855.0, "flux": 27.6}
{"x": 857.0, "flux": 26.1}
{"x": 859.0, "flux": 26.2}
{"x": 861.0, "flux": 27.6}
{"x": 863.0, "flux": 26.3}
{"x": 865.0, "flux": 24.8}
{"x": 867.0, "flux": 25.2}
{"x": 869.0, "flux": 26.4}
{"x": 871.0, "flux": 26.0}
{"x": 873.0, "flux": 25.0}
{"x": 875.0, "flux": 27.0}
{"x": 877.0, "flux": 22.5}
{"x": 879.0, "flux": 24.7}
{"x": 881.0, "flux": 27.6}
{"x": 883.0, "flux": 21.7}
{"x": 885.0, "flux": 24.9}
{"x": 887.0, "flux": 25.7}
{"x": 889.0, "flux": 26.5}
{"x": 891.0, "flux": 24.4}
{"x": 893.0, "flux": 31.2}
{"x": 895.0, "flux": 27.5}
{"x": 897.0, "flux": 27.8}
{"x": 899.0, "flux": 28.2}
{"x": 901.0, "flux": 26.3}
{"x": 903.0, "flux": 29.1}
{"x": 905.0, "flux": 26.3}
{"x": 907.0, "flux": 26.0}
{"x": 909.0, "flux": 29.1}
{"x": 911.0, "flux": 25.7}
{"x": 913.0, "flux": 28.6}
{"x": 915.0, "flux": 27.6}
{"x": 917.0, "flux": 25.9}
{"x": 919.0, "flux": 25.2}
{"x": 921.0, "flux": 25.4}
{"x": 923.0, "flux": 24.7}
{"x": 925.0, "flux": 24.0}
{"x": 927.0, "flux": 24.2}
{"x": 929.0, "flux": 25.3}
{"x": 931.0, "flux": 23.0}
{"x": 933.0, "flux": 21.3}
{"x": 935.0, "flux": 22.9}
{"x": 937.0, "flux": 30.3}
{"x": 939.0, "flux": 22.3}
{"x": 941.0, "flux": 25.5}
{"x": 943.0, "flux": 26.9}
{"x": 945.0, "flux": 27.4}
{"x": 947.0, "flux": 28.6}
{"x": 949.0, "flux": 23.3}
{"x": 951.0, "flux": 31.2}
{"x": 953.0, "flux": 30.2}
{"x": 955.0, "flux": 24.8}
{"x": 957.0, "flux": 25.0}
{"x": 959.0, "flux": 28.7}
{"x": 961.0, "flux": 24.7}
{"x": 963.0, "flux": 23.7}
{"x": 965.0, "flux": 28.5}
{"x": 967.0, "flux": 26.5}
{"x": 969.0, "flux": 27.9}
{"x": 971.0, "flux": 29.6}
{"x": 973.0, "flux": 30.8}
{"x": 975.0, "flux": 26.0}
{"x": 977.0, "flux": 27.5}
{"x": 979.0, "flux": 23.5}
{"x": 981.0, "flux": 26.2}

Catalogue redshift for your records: 0.30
